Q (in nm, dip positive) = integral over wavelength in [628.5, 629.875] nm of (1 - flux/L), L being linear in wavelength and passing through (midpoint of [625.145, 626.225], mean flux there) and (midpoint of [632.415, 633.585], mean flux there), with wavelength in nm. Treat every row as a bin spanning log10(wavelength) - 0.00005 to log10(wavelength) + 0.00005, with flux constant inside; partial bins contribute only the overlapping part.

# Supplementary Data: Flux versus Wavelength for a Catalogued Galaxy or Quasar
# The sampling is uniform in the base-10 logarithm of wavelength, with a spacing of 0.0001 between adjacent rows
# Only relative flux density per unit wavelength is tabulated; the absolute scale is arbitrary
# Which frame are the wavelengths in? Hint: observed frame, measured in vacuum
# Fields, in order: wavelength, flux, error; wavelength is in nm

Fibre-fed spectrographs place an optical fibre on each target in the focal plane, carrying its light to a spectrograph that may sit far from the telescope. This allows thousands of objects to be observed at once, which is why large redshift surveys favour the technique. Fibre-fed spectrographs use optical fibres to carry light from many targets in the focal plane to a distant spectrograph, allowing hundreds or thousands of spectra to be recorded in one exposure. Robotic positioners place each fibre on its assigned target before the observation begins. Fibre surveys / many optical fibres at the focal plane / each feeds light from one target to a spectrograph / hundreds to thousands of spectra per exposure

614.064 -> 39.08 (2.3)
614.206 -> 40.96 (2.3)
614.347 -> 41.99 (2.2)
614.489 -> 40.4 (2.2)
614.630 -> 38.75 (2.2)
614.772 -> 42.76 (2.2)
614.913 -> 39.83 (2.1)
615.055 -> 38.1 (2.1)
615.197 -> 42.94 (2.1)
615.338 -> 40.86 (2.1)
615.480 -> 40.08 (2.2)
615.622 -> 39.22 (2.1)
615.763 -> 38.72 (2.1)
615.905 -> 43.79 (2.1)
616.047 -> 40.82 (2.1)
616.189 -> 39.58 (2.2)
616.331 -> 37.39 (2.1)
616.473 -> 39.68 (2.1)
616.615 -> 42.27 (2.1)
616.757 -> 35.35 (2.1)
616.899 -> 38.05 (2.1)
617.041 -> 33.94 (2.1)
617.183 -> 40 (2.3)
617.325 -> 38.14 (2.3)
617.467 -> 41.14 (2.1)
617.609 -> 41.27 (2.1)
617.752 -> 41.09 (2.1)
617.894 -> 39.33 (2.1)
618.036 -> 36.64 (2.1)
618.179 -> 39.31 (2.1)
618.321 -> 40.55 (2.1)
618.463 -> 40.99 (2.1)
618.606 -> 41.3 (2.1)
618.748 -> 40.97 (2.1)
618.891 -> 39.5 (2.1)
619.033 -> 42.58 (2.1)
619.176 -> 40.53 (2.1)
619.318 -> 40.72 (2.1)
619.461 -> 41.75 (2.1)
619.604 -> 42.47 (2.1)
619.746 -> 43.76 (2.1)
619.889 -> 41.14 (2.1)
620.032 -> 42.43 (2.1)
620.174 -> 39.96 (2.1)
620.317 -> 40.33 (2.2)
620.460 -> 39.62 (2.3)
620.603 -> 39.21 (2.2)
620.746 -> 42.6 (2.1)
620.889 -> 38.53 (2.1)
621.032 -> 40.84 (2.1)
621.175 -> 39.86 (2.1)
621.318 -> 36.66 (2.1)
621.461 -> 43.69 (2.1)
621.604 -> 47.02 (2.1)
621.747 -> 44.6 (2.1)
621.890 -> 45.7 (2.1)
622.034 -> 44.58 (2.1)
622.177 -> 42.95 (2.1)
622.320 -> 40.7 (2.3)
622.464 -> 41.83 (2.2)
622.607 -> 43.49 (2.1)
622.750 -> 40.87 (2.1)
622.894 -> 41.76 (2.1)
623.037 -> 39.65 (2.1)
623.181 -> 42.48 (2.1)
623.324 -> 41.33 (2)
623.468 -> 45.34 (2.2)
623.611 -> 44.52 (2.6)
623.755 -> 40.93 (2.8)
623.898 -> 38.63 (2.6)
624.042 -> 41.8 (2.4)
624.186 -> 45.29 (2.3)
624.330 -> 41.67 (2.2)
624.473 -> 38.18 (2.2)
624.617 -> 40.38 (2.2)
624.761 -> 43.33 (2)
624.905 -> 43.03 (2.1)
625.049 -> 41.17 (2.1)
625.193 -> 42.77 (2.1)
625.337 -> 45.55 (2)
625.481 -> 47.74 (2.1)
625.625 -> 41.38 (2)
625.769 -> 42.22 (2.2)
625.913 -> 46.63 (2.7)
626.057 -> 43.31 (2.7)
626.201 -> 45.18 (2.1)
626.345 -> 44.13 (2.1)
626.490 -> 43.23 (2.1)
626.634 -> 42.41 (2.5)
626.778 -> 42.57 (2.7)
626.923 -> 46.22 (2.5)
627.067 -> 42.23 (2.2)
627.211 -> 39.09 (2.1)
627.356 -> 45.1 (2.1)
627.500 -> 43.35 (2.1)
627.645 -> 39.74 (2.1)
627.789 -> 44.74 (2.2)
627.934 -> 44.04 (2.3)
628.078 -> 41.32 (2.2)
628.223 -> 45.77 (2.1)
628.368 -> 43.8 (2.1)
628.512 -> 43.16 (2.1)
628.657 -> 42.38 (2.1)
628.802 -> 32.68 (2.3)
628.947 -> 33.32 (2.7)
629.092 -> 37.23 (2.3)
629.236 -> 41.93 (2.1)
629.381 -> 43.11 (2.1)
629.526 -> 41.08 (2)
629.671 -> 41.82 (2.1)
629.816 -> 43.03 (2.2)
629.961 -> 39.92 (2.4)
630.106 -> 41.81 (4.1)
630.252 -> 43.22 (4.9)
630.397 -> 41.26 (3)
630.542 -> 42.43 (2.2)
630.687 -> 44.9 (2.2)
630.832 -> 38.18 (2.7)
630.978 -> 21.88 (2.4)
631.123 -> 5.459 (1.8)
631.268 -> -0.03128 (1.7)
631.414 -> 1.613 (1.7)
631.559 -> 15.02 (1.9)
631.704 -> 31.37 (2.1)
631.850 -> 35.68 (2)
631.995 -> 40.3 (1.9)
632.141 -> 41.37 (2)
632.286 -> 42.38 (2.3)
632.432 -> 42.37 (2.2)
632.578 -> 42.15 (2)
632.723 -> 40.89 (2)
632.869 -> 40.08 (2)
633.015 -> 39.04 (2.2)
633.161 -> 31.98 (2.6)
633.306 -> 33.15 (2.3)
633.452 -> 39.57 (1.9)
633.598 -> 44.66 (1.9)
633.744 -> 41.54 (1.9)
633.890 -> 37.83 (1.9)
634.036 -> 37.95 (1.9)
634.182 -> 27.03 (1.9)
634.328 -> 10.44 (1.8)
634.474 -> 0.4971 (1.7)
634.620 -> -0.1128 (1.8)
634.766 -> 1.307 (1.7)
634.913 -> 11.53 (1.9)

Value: 0.06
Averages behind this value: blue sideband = 44.4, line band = 39.8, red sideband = 38.8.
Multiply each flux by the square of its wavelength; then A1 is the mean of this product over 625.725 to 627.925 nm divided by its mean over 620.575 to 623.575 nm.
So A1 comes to 1.0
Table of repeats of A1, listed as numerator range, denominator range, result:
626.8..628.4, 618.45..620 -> 1.07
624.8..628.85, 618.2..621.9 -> 1.07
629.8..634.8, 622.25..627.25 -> 0.74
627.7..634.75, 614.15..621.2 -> 0.89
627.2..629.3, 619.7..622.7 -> 1.01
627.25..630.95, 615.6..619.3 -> 1.08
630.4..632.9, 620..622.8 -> 0.77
